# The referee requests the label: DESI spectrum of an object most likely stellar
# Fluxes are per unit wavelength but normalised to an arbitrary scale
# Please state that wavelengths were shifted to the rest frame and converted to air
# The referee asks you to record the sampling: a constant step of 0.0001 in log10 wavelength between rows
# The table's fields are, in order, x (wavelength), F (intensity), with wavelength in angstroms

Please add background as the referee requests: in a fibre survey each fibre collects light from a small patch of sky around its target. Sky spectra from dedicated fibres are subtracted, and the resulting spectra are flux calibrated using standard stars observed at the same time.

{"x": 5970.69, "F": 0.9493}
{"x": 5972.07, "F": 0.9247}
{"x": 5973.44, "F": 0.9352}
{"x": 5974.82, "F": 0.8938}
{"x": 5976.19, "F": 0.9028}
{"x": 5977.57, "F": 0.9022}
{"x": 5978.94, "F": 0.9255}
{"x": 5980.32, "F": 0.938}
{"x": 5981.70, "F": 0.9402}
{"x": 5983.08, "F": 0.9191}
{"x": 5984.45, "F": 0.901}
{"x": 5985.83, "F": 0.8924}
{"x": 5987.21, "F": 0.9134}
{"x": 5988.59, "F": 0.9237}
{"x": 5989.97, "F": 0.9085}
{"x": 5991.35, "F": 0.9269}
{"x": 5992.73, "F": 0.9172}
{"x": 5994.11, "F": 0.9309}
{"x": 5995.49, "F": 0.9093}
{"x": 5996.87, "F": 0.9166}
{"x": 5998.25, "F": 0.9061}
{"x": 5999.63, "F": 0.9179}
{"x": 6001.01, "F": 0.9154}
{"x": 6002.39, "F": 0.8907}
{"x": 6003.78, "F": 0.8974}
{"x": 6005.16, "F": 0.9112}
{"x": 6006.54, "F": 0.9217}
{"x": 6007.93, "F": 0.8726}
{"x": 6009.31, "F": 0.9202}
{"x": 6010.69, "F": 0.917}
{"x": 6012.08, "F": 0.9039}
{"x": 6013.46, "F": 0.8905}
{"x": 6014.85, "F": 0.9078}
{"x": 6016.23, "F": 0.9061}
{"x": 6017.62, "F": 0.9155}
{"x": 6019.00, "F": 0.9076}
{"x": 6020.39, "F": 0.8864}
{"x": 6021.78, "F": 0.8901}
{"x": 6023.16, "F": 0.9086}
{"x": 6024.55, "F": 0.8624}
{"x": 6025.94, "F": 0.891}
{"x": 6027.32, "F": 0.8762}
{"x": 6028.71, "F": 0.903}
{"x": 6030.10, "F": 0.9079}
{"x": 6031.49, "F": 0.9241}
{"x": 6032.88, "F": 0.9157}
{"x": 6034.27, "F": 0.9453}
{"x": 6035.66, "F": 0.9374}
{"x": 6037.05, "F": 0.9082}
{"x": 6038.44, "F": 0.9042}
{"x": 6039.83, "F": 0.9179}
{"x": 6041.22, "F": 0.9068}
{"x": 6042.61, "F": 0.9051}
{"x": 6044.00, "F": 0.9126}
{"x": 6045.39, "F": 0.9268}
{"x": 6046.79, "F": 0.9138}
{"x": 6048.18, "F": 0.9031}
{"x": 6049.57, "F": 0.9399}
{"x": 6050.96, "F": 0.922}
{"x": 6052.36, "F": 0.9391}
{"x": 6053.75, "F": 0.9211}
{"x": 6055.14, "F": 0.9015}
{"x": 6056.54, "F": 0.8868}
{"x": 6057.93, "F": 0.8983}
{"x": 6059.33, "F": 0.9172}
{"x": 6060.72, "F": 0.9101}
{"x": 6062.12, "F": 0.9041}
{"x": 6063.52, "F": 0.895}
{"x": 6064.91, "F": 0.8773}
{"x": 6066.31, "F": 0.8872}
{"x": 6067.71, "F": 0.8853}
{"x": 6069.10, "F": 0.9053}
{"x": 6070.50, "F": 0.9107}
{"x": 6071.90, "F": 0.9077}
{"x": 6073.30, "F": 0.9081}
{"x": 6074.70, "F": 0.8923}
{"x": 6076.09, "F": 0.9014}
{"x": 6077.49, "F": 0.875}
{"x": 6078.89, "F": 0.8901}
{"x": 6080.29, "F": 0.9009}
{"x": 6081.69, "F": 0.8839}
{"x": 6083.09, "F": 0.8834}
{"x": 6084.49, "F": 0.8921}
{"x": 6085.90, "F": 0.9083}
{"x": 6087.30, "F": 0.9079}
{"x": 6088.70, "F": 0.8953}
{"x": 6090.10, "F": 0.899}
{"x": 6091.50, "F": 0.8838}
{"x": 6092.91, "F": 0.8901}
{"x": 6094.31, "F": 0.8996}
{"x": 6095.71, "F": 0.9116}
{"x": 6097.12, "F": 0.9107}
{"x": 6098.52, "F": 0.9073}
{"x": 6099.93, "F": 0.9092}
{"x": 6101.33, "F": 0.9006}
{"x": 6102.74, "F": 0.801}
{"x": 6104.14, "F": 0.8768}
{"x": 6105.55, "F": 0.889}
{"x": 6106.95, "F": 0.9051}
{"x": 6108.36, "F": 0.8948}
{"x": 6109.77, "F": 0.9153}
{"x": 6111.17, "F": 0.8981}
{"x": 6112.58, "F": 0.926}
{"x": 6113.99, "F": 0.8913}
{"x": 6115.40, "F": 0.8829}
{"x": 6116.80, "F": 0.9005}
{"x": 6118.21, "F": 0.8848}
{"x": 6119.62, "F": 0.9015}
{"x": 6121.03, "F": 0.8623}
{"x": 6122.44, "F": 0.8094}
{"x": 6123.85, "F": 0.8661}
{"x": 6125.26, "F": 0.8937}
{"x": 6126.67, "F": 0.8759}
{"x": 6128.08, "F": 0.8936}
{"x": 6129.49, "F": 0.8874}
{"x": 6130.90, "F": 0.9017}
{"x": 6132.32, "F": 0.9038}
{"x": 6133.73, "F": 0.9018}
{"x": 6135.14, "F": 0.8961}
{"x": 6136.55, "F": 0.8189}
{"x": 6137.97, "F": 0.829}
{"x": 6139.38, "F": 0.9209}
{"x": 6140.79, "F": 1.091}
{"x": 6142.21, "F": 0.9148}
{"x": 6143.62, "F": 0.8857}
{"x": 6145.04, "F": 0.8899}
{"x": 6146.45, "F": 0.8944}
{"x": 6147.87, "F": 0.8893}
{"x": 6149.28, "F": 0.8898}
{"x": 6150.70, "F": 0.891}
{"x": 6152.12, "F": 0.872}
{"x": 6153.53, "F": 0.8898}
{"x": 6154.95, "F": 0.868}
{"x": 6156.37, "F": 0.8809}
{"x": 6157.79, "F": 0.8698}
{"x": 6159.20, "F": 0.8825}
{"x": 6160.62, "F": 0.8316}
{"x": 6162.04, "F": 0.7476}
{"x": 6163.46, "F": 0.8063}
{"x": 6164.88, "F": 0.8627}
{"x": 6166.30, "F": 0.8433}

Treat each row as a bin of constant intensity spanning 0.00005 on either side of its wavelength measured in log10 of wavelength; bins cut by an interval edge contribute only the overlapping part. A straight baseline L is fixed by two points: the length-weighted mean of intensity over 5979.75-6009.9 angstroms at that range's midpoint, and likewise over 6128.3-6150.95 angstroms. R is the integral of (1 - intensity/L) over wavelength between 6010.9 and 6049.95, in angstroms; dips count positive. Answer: 0.1 angstroms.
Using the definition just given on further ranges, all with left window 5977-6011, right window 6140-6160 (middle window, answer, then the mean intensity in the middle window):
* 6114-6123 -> 0.27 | 0.876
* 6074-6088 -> 0.20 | 0.894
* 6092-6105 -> 0.22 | 0.889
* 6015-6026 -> 0.17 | 0.897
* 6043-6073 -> 0.01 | 0.908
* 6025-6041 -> -0.01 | 0.911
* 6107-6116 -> 0.02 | 0.901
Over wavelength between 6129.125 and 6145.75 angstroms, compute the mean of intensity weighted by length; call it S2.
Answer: 0.904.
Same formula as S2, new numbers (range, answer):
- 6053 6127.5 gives 0.893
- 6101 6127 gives 0.883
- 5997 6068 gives 0.907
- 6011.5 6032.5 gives 0.899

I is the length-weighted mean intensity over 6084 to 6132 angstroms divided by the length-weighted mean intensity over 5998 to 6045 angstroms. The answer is 1.0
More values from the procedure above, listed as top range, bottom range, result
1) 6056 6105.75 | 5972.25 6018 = 0.98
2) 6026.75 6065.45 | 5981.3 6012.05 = 1.00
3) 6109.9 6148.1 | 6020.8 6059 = 0.98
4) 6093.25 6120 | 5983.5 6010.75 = 0.98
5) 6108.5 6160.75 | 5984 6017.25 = 0.98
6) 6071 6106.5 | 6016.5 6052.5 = 0.98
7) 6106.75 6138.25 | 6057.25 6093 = 0.99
